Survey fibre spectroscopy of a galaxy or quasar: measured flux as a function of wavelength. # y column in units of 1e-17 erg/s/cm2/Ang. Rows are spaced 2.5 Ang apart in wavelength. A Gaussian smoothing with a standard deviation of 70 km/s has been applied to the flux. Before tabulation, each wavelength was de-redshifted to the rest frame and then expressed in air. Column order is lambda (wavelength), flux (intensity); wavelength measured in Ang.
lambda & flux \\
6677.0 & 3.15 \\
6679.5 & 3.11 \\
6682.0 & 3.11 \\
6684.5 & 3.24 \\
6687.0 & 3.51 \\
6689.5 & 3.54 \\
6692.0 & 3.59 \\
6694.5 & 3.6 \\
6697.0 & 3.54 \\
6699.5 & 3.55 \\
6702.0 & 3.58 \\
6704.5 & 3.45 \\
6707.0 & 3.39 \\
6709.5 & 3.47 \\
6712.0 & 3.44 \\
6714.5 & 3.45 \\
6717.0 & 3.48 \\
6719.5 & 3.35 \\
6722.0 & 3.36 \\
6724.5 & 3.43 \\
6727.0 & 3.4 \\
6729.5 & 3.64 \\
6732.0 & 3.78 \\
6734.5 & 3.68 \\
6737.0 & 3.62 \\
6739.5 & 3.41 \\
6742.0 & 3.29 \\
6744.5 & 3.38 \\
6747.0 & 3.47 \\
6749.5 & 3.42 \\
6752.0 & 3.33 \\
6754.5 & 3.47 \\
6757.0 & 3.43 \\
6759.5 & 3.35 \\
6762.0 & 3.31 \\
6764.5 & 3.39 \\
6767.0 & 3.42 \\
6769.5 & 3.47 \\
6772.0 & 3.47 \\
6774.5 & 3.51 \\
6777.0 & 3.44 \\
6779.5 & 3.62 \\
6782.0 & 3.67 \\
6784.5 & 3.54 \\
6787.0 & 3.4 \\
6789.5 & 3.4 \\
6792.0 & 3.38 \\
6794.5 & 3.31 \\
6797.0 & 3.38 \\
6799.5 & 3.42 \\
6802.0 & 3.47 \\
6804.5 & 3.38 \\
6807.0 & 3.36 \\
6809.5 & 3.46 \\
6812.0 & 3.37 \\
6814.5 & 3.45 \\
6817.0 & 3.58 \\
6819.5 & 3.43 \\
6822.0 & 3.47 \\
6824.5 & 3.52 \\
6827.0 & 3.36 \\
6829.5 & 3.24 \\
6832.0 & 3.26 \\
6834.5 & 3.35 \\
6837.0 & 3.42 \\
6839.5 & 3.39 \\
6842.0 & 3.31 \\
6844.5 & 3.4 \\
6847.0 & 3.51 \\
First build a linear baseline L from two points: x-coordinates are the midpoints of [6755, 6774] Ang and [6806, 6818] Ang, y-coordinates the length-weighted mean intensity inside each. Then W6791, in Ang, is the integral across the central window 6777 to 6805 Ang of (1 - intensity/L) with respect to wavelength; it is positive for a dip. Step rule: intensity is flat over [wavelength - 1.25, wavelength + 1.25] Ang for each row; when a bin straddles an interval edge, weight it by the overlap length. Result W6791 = -0.2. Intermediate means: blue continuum 3.41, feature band 3.45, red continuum 3.44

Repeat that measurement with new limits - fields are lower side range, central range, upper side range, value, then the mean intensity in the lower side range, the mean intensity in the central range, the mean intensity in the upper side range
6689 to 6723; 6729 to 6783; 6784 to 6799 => -0.70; 3.48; 3.48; 3.4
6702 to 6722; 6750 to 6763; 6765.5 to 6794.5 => 0.30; 3.44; 3.38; 3.48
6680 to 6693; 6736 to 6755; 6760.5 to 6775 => -0.05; 3.38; 3.42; 3.42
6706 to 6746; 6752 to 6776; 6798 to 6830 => 0.24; 3.47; 3.42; 3.43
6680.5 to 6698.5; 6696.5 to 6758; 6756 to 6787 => -0.32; 3.44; 3.47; 3.47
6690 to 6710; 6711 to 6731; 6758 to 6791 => 0.33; 3.52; 3.45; 3.46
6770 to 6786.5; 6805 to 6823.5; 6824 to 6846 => -0.12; 3.53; 3.44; 3.36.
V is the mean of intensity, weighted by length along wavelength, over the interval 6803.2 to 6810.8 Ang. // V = 3.4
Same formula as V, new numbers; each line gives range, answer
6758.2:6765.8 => 3.35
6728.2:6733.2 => 3.71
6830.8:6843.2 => 3.35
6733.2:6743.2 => 3.5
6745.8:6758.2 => 3.42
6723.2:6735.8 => 3.59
